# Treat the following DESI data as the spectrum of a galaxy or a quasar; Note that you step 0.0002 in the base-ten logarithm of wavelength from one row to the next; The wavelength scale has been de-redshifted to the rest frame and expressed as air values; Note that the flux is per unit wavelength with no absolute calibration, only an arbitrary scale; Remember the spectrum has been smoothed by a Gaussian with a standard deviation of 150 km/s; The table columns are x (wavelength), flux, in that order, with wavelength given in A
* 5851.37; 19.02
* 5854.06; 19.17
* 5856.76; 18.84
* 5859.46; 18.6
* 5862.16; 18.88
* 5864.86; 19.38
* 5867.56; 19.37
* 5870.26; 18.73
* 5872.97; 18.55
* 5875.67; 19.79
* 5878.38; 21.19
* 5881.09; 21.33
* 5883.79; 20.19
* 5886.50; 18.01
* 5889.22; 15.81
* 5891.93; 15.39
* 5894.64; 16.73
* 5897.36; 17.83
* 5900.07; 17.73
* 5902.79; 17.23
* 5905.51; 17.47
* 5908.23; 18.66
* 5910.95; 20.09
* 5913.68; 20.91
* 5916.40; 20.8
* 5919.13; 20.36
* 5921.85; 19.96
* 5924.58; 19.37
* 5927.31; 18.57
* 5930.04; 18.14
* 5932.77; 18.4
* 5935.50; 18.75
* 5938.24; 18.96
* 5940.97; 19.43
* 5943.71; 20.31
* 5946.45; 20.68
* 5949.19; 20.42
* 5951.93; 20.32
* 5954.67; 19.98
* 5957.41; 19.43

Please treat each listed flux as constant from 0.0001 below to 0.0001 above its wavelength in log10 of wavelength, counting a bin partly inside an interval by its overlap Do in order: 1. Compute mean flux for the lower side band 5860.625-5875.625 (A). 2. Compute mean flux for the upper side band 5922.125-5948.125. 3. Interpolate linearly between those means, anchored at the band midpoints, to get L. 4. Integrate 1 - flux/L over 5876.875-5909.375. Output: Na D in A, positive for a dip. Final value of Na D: 1.67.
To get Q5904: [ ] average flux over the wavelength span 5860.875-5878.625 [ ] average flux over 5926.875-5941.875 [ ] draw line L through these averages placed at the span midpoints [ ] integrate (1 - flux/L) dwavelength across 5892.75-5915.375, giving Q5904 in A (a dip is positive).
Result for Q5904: 0.81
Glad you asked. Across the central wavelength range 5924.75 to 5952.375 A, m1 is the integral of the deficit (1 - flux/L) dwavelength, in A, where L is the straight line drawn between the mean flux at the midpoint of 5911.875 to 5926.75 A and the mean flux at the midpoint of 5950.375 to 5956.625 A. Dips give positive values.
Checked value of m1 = 1.1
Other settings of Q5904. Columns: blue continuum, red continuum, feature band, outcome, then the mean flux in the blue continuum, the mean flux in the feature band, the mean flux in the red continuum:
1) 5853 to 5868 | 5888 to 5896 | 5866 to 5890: -2.7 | 19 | 19.3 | 16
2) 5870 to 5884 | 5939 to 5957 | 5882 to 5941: 4.4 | 20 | 18.6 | 20.1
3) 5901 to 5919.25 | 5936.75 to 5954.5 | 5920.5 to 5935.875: 0.6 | 19.2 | 18.9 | 20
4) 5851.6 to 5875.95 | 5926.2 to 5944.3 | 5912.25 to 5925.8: -1.0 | 19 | 20.3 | 18.9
